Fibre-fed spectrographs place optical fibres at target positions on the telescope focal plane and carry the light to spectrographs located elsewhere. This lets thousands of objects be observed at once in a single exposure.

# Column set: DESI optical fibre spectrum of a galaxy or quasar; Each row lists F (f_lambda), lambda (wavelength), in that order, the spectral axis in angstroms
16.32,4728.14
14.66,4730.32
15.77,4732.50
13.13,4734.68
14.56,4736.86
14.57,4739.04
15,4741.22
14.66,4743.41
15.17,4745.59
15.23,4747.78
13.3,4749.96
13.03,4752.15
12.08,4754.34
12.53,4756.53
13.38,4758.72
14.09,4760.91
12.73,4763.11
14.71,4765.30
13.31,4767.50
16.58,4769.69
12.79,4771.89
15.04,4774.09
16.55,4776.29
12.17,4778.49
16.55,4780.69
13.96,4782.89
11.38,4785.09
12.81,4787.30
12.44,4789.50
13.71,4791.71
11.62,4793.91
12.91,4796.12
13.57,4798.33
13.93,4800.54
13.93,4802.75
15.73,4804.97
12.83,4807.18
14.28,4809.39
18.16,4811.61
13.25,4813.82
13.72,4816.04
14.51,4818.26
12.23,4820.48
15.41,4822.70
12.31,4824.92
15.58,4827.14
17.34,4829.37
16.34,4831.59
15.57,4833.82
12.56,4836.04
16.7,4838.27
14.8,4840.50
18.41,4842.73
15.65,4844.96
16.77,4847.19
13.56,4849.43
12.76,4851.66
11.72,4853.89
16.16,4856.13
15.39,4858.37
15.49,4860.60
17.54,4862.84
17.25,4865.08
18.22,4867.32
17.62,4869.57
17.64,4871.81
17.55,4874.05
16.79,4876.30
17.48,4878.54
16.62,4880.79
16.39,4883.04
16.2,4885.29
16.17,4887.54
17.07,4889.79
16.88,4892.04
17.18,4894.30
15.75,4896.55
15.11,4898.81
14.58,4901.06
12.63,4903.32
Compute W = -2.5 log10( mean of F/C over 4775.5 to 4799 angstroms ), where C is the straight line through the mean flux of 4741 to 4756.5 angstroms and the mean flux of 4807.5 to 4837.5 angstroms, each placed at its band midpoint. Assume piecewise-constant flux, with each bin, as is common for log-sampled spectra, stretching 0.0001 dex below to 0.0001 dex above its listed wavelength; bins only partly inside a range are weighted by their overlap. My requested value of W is 0.07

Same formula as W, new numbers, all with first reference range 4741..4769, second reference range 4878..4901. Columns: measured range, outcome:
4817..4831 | 0.04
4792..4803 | 0.11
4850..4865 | 0.06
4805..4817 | 0.02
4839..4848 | -0.06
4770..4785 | -0.01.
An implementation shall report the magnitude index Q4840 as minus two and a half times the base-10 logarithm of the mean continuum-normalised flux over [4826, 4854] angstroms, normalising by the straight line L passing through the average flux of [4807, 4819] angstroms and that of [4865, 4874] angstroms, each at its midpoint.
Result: 0.05 mag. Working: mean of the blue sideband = 14.6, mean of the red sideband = 17.7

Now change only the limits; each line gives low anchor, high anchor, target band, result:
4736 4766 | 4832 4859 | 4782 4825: 0.07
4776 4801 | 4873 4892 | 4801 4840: -0.01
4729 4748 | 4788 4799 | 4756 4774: 0.00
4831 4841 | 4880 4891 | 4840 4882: -0.02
